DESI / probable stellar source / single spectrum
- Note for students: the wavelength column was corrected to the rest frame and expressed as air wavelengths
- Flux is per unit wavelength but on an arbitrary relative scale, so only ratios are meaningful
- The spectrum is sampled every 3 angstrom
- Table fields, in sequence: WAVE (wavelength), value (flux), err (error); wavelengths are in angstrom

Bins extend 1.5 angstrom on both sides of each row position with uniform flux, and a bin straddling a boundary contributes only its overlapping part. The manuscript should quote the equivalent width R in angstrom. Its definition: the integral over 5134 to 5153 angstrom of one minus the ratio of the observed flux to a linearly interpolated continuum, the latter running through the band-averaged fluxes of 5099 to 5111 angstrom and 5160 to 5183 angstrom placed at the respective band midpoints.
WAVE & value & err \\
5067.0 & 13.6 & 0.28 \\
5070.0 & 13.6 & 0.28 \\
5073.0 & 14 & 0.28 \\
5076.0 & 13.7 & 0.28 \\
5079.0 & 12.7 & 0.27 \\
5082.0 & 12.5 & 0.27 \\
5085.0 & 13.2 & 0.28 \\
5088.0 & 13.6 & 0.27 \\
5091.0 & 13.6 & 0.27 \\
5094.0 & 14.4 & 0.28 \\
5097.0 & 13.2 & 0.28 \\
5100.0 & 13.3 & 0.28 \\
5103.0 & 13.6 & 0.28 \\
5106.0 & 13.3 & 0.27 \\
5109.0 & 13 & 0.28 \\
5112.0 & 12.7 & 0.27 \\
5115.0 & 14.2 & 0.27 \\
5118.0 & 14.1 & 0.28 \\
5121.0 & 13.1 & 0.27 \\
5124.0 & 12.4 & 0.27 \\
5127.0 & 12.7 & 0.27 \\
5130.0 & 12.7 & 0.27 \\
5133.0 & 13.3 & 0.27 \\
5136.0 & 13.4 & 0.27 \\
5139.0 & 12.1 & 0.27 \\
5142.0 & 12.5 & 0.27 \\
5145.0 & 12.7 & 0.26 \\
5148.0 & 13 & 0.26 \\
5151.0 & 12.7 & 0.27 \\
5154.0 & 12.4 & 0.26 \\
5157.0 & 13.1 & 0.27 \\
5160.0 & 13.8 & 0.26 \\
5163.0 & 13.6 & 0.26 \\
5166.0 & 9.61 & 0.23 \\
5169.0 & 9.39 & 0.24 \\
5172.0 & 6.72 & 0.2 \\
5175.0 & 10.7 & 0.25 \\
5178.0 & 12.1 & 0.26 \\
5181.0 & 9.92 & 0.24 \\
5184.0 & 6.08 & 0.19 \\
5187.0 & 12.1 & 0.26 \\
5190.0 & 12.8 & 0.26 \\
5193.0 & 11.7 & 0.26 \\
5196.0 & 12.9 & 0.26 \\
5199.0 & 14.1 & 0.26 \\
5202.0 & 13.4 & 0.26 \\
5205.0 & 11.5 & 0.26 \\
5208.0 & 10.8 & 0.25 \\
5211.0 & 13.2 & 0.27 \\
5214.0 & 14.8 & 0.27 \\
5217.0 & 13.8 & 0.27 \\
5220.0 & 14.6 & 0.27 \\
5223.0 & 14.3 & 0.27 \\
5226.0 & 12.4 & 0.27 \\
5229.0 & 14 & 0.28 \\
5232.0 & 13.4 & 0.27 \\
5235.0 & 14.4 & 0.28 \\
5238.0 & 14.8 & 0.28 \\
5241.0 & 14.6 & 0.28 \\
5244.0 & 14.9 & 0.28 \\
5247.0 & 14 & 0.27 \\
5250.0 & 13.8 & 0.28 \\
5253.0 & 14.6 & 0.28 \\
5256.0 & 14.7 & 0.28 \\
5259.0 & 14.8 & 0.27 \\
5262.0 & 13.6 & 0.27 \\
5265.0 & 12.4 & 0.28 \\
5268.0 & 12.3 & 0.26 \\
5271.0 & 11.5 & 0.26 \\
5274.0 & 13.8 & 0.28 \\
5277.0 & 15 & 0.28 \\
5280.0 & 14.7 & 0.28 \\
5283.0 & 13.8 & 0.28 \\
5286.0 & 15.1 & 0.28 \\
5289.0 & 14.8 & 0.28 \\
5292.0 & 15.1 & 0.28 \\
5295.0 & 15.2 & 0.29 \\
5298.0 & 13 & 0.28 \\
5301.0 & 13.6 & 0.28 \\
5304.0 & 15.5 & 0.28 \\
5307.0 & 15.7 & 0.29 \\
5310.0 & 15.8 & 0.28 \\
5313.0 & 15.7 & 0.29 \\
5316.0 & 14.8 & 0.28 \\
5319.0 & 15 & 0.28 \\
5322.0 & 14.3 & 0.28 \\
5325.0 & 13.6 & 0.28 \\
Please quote -1.8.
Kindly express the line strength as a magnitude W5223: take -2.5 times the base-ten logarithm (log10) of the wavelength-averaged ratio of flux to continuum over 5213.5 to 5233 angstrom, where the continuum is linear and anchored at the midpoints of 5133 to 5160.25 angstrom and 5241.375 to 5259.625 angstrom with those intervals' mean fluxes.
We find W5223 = 0.013 mag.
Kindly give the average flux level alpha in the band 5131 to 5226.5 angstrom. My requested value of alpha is 12.2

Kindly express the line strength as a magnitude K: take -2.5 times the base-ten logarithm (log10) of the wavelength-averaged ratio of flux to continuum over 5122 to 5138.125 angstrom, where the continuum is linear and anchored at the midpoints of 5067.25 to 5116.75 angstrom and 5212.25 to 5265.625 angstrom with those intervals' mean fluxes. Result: 0.06 mag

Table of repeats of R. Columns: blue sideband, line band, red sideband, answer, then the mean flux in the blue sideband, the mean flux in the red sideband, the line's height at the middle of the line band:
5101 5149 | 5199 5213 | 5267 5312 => 1.21 angstrom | 13.1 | 14.4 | 13.7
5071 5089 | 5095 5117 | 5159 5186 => -1.71 angstrom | 13.3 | 10.2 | 12.4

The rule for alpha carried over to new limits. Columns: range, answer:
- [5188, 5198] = 12.5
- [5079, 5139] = 13.2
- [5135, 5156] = 12.7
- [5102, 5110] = 13.3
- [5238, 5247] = 14.6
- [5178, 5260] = 13.2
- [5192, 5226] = 13.2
